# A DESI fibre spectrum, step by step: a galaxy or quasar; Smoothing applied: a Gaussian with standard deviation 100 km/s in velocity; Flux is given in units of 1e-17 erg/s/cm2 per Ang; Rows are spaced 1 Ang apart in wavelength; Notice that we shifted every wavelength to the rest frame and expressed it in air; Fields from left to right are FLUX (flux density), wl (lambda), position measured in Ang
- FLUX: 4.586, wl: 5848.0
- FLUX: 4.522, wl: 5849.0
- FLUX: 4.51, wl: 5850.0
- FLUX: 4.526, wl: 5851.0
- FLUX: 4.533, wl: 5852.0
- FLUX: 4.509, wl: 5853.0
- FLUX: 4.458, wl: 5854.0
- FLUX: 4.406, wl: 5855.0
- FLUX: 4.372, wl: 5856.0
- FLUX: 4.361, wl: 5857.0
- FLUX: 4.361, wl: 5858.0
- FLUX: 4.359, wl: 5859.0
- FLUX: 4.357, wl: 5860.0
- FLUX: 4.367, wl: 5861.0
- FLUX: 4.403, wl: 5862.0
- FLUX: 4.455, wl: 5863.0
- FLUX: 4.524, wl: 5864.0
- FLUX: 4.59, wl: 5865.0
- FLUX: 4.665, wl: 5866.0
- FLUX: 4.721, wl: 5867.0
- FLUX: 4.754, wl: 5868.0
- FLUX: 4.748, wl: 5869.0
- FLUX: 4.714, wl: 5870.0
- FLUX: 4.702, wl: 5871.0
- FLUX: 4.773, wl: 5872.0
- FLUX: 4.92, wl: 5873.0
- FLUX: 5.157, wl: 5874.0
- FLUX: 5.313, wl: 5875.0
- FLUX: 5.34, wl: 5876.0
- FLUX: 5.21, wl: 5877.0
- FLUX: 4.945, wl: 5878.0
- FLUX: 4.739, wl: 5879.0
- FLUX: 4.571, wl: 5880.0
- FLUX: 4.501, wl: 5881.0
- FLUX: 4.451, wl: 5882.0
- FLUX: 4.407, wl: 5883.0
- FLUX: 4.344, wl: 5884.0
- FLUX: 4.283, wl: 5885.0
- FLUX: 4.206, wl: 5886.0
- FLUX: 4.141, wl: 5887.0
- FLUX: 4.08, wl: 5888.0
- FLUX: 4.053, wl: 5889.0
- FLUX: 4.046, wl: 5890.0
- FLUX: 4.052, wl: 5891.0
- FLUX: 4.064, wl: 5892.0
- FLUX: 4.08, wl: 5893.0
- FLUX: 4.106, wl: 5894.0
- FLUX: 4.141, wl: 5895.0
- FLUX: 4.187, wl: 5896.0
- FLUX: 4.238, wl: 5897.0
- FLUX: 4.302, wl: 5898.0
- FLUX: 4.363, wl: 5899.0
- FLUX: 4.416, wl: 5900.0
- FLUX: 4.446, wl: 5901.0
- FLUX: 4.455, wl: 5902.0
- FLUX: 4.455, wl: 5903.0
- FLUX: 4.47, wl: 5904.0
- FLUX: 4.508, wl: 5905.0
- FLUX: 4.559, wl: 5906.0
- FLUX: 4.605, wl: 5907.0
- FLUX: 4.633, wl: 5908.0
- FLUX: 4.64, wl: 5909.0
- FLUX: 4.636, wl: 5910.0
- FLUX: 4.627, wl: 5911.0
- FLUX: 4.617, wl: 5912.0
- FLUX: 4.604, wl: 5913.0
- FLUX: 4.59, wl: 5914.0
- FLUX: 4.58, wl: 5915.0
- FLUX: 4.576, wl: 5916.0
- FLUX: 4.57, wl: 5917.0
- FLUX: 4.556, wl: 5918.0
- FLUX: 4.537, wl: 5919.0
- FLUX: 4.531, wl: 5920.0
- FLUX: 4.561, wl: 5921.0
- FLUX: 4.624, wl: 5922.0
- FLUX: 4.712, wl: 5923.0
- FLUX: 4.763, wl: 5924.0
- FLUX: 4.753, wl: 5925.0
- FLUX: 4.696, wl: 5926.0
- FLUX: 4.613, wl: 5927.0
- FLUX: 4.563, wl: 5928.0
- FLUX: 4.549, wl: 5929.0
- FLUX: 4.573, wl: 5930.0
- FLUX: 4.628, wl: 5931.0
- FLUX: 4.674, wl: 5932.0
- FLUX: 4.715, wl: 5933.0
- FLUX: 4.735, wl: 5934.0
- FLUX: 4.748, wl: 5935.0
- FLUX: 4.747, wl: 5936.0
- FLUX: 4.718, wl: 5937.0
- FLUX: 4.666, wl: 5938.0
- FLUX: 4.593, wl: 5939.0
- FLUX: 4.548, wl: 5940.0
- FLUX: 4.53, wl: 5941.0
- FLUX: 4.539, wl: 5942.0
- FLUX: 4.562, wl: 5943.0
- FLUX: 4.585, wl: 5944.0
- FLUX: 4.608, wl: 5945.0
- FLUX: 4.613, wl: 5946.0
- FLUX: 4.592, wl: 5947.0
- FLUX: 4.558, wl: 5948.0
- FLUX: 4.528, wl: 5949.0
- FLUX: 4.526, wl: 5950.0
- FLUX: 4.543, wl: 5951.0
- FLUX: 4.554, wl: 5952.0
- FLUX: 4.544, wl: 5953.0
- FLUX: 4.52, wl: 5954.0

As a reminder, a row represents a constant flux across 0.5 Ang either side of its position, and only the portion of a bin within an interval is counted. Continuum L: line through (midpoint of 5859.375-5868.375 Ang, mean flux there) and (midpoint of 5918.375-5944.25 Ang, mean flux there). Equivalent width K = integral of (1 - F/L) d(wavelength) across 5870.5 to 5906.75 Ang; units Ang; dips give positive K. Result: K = 0.7 Ang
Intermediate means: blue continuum 4.53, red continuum 4.63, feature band 4.47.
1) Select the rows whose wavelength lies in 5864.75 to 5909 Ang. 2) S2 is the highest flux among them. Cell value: 5.34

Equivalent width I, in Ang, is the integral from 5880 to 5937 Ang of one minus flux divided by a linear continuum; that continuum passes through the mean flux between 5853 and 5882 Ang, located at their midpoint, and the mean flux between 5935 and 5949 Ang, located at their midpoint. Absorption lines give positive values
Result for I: 2.0 Ang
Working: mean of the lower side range 4.66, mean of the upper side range 4.61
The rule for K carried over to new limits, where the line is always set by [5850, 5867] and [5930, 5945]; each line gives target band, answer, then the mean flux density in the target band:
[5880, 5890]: 0.5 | 4.28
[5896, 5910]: 0.3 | 4.46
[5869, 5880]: -1.1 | 4.95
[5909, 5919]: 0.0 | 4.59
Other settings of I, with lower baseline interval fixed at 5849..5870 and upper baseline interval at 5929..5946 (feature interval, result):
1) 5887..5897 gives 1.0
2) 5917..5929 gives 0.0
